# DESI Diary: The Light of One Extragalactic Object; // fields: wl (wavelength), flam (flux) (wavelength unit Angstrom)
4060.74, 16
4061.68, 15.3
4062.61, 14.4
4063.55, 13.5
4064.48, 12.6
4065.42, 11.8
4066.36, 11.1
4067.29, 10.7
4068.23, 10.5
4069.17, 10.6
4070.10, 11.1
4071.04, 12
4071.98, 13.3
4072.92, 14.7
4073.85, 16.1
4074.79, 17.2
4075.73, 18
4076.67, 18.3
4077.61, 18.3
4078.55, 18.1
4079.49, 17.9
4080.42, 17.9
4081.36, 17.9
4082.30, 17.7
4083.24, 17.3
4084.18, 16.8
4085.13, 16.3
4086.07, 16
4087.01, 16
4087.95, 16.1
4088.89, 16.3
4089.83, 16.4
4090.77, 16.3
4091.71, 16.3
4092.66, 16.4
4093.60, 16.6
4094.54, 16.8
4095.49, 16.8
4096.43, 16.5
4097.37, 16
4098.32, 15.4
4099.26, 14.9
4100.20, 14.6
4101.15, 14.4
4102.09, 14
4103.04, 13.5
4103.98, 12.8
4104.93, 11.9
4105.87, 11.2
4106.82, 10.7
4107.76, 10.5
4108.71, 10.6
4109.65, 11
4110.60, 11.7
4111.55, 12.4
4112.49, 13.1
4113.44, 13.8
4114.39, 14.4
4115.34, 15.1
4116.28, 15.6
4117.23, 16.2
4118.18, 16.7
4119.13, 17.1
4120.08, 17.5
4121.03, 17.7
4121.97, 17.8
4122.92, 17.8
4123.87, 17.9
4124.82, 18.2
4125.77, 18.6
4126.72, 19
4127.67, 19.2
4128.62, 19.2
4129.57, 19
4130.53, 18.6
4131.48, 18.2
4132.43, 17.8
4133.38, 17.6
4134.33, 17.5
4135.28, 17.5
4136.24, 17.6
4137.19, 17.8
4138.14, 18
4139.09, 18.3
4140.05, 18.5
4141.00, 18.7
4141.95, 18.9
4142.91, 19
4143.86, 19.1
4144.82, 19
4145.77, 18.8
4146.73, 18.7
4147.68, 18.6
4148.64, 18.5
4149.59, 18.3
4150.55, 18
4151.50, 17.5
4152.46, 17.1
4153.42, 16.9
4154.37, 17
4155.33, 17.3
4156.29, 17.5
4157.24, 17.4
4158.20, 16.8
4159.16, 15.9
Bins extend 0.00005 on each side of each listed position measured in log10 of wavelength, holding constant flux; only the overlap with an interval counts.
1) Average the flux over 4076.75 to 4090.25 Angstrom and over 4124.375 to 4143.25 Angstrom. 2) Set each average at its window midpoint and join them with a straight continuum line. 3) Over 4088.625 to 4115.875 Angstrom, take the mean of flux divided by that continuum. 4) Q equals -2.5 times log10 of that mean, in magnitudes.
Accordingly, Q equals 0.23 mag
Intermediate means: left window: 17.1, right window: 18.4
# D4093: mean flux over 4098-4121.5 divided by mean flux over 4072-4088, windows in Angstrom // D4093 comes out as 0.8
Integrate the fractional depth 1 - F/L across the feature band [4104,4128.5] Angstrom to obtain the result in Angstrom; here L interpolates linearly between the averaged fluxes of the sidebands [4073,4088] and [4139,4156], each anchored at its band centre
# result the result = 3.7 Angstrom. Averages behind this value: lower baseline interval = 17.2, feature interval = 15.1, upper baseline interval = 18.2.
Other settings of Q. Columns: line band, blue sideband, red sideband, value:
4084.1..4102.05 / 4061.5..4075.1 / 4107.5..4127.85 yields -0.127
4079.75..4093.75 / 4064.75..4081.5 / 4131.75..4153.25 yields -0.092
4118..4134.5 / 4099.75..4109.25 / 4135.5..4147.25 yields -0.136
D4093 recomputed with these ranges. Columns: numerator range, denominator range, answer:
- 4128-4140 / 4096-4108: 1.33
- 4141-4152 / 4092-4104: 1.21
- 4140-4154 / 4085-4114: 1.28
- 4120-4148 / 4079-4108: 1.19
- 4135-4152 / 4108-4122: 1.26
